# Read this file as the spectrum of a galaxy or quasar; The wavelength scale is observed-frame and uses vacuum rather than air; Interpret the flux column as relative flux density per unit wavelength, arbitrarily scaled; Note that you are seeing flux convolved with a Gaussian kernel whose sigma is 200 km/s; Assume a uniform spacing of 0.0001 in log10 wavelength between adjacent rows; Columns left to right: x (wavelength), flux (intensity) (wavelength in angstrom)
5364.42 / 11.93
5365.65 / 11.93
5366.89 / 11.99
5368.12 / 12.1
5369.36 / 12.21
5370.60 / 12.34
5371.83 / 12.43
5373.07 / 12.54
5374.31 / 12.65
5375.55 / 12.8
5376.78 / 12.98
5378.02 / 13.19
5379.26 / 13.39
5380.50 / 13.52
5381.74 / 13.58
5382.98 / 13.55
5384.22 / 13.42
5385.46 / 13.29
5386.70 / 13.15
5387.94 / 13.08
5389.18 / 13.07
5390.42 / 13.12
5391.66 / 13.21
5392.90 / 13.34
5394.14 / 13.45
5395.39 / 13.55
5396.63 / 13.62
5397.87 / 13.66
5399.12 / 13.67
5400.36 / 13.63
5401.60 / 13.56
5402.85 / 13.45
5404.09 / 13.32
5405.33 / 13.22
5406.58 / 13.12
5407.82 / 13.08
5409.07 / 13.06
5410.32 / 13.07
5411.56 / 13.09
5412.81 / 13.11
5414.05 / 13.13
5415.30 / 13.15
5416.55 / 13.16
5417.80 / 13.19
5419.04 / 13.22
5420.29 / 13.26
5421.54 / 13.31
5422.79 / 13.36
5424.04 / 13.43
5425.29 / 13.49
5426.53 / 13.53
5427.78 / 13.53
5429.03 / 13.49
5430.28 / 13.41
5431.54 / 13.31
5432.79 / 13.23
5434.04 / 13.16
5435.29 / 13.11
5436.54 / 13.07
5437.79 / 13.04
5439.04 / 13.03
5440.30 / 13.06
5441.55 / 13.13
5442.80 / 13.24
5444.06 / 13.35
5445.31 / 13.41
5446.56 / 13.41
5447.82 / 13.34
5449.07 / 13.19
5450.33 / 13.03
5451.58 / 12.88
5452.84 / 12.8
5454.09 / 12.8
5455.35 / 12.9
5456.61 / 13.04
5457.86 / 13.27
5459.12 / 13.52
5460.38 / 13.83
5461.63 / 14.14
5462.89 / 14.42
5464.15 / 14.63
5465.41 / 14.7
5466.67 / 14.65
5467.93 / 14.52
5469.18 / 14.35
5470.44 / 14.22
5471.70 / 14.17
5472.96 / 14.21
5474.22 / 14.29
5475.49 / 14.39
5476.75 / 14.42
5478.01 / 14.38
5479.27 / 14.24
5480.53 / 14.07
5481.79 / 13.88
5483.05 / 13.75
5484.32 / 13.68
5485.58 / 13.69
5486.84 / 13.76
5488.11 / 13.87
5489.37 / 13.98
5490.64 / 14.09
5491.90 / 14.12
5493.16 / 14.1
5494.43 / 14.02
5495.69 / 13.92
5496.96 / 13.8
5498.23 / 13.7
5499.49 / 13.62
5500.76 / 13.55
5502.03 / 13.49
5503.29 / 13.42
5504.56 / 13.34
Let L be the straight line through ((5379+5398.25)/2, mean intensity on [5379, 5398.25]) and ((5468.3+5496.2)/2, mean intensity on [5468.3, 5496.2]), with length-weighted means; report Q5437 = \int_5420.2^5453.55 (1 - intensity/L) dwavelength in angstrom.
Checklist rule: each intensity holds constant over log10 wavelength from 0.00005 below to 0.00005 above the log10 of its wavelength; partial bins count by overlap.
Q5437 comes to 1.2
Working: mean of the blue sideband 13.4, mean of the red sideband 14.1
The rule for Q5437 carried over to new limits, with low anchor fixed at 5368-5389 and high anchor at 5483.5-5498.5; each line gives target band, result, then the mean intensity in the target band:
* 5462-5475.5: -0.7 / 14.4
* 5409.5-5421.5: 0.1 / 13.2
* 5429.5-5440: 0.2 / 13.2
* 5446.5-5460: 0.5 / 13.1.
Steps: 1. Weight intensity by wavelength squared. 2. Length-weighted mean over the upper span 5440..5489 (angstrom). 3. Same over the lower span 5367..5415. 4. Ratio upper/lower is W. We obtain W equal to 1.08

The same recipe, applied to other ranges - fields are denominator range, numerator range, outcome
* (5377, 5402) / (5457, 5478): 1.09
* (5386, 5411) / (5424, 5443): 1.01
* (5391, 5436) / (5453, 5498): 1.07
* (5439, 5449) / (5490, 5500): 1.07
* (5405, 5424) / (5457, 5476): 1.10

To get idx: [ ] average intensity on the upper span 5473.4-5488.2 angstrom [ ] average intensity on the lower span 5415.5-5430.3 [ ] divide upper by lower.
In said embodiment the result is 1.05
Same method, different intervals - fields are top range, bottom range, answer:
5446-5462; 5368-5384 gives 1.03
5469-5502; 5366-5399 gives 1.07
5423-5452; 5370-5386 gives 1.02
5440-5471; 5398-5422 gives 1.03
